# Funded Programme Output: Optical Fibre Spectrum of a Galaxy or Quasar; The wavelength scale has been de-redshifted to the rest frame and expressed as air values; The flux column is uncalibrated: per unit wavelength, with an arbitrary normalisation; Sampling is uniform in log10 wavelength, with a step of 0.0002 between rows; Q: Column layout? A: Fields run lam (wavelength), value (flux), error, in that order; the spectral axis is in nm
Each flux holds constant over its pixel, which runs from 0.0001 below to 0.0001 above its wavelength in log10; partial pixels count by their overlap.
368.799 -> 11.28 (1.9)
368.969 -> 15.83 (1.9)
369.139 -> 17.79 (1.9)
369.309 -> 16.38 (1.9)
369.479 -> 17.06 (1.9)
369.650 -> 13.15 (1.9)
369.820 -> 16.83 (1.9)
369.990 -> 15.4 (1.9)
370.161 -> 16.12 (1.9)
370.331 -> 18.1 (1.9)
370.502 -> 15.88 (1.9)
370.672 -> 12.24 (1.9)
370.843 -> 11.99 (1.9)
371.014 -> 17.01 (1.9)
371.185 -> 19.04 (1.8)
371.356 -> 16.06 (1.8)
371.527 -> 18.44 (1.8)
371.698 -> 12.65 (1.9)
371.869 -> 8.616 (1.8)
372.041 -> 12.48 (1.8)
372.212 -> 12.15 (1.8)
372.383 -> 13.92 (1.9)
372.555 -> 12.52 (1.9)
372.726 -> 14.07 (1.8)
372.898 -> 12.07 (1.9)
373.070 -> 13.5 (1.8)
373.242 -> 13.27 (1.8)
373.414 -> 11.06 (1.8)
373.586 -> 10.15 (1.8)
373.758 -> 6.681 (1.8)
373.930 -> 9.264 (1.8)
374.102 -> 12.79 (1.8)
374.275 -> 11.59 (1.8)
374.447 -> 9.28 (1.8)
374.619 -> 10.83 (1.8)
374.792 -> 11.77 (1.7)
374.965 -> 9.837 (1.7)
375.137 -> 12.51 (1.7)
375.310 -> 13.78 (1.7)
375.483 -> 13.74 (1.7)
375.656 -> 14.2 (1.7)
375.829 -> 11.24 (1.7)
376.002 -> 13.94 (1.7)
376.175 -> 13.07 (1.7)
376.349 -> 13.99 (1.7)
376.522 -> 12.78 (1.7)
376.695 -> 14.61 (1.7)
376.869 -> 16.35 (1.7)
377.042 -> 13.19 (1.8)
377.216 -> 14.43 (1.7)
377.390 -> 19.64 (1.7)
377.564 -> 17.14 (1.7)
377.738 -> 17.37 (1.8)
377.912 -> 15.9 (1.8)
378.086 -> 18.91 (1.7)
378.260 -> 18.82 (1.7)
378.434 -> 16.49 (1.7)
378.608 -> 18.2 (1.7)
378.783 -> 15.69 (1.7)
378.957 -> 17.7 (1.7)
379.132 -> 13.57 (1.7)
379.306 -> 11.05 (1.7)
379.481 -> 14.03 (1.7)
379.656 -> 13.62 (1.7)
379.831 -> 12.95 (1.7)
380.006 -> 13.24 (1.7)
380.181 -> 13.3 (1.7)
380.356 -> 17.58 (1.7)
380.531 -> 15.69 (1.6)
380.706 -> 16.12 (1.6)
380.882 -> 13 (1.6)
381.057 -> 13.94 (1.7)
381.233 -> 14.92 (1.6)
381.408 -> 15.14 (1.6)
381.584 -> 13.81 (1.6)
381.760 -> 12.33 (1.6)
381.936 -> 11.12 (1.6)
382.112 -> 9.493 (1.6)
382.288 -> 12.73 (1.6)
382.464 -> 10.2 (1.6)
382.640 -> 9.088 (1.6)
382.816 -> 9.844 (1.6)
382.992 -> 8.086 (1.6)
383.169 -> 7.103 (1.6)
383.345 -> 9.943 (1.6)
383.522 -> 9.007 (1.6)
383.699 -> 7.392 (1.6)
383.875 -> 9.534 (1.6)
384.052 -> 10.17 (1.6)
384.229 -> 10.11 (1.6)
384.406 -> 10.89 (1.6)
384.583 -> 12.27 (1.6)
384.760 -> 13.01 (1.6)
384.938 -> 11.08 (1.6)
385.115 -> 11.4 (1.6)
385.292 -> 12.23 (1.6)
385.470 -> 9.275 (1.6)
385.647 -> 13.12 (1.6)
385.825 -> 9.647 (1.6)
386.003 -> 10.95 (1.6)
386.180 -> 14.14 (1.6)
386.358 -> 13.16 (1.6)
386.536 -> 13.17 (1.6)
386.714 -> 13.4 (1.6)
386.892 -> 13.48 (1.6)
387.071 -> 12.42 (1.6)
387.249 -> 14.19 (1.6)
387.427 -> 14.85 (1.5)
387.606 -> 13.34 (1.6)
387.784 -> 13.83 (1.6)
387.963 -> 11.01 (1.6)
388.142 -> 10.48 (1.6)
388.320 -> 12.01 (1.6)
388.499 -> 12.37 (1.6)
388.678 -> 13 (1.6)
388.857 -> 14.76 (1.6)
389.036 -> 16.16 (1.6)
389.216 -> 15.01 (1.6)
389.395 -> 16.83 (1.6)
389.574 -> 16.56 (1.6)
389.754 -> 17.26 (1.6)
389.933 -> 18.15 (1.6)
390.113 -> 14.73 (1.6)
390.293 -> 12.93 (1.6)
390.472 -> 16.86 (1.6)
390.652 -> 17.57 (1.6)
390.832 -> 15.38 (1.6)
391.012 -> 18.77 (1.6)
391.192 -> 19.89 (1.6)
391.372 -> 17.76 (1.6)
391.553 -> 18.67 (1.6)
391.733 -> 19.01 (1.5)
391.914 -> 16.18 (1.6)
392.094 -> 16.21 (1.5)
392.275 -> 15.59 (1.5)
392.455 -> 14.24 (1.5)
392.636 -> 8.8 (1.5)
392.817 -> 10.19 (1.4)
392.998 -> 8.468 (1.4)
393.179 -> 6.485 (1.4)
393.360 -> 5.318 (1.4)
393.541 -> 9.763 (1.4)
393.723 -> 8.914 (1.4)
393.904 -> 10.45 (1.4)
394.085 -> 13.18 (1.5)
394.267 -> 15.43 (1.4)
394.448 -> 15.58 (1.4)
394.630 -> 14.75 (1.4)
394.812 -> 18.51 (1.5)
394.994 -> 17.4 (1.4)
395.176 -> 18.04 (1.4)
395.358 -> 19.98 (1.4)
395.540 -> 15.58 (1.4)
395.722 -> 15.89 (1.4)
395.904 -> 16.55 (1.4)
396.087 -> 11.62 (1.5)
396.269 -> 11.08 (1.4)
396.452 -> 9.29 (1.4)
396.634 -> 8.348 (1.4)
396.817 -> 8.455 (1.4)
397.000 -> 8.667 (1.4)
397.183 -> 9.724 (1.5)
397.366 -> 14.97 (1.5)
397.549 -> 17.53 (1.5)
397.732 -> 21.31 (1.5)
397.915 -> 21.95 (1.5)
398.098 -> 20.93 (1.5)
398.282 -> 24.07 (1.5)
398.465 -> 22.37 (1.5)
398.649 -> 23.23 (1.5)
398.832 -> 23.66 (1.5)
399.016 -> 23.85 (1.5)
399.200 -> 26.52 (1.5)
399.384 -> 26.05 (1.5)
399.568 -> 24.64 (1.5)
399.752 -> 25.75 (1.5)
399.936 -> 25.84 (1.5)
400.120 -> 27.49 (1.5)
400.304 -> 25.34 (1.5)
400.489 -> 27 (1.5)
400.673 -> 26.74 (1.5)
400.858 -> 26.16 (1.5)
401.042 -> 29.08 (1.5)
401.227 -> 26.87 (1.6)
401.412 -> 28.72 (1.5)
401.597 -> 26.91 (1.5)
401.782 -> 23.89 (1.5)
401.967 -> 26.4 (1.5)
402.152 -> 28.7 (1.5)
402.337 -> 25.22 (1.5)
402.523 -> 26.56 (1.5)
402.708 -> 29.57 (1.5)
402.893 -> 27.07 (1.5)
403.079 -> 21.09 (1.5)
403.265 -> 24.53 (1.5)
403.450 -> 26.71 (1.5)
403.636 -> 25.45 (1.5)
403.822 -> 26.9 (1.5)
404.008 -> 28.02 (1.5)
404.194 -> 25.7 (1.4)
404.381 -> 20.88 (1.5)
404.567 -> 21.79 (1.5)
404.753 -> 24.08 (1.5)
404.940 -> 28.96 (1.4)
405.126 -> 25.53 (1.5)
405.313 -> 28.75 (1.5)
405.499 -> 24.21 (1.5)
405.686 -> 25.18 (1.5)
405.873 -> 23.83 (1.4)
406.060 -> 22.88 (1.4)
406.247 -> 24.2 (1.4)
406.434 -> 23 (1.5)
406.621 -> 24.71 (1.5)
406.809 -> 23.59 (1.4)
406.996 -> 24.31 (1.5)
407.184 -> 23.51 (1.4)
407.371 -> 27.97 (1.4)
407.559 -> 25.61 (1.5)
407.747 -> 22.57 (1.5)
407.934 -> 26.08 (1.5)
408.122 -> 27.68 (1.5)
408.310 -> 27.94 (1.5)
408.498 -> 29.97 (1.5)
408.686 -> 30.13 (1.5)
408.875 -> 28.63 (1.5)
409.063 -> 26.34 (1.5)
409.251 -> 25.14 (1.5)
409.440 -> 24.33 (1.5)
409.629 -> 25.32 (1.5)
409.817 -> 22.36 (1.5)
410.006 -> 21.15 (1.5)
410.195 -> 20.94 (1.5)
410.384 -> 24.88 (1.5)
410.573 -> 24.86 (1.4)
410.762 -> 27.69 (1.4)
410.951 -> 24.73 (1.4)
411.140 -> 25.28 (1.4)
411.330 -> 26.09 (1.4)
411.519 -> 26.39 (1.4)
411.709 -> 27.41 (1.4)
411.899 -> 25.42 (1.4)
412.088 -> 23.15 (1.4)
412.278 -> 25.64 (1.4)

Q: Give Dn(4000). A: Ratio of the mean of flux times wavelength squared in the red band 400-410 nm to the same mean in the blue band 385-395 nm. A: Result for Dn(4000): 2.0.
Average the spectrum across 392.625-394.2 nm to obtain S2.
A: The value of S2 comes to 9.17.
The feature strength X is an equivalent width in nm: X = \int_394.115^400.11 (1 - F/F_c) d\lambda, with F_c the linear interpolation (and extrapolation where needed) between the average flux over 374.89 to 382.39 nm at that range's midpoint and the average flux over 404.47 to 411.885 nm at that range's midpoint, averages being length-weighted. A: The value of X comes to 0.904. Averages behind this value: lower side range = 14.4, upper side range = 25.3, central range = 18.1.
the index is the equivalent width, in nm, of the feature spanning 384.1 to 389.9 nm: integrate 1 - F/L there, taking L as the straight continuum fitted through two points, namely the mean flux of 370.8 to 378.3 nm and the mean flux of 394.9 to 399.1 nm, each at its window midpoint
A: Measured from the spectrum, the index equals 0.87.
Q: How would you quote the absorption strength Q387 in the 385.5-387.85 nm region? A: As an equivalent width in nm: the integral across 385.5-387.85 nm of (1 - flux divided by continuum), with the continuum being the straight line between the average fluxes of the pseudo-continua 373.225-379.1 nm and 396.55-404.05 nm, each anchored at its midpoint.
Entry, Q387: 0.66 nm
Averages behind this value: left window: 13.8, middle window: 13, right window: 23.5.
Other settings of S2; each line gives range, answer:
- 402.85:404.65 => 24.8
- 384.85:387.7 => 12.5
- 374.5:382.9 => 14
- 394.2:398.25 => 15.2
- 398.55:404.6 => 25.9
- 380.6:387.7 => 11.7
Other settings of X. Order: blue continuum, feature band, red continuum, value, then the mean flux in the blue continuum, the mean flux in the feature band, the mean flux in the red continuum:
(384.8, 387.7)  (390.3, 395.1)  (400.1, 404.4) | 0.99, 12.5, 14.2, 26.4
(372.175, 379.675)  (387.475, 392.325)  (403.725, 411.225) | 0.84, 13.7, 15.6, 25.2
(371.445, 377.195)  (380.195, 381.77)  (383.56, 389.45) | -0.30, 12.5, 14.8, 12.3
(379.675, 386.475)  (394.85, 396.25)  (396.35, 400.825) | 0.20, 11.8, 16.2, 20.6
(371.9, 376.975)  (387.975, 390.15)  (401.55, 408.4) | 0.46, 12.3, 14.6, 25.4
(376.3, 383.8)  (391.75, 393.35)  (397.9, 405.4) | 0.66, 13.7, 12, 25.6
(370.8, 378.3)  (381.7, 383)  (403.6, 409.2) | 0.48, 13.5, 10.5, 25.6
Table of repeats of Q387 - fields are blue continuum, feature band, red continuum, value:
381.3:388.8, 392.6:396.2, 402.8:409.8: 0.95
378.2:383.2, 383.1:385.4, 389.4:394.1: 0.56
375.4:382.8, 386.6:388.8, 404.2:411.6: 0.58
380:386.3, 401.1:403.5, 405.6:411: -0.49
